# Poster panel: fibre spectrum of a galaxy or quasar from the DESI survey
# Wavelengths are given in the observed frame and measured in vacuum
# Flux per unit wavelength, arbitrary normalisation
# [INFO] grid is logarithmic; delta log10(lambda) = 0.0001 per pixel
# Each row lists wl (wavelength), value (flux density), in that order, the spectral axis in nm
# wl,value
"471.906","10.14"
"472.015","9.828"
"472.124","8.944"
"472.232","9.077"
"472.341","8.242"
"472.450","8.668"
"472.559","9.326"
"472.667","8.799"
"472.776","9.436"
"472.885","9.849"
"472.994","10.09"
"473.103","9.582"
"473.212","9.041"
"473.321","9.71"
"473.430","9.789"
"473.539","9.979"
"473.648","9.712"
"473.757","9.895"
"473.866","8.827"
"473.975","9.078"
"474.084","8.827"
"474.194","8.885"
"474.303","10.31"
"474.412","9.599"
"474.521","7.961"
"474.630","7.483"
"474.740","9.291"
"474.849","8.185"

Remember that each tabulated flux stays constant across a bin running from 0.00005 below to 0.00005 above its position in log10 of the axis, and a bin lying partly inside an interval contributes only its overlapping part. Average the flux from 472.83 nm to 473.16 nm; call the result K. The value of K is 9.82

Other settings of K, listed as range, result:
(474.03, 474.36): 9.33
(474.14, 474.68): 8.87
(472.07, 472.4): 8.76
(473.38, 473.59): 9.89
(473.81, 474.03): 8.97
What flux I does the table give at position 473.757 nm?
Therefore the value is 9.895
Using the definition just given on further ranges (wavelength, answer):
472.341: 8.242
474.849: 8.185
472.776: 9.436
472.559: 9.326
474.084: 8.827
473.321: 9.71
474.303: 10.31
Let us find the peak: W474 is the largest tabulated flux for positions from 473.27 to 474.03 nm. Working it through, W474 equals 9.979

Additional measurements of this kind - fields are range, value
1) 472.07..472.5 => 9.077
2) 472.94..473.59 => 10.09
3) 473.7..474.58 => 10.31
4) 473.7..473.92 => 9.895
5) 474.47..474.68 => 7.961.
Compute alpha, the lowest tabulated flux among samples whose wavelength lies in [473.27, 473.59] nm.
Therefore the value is 9.71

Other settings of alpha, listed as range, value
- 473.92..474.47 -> 8.827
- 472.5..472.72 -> 8.799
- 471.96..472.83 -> 8.242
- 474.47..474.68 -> 7.483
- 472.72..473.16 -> 9.436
